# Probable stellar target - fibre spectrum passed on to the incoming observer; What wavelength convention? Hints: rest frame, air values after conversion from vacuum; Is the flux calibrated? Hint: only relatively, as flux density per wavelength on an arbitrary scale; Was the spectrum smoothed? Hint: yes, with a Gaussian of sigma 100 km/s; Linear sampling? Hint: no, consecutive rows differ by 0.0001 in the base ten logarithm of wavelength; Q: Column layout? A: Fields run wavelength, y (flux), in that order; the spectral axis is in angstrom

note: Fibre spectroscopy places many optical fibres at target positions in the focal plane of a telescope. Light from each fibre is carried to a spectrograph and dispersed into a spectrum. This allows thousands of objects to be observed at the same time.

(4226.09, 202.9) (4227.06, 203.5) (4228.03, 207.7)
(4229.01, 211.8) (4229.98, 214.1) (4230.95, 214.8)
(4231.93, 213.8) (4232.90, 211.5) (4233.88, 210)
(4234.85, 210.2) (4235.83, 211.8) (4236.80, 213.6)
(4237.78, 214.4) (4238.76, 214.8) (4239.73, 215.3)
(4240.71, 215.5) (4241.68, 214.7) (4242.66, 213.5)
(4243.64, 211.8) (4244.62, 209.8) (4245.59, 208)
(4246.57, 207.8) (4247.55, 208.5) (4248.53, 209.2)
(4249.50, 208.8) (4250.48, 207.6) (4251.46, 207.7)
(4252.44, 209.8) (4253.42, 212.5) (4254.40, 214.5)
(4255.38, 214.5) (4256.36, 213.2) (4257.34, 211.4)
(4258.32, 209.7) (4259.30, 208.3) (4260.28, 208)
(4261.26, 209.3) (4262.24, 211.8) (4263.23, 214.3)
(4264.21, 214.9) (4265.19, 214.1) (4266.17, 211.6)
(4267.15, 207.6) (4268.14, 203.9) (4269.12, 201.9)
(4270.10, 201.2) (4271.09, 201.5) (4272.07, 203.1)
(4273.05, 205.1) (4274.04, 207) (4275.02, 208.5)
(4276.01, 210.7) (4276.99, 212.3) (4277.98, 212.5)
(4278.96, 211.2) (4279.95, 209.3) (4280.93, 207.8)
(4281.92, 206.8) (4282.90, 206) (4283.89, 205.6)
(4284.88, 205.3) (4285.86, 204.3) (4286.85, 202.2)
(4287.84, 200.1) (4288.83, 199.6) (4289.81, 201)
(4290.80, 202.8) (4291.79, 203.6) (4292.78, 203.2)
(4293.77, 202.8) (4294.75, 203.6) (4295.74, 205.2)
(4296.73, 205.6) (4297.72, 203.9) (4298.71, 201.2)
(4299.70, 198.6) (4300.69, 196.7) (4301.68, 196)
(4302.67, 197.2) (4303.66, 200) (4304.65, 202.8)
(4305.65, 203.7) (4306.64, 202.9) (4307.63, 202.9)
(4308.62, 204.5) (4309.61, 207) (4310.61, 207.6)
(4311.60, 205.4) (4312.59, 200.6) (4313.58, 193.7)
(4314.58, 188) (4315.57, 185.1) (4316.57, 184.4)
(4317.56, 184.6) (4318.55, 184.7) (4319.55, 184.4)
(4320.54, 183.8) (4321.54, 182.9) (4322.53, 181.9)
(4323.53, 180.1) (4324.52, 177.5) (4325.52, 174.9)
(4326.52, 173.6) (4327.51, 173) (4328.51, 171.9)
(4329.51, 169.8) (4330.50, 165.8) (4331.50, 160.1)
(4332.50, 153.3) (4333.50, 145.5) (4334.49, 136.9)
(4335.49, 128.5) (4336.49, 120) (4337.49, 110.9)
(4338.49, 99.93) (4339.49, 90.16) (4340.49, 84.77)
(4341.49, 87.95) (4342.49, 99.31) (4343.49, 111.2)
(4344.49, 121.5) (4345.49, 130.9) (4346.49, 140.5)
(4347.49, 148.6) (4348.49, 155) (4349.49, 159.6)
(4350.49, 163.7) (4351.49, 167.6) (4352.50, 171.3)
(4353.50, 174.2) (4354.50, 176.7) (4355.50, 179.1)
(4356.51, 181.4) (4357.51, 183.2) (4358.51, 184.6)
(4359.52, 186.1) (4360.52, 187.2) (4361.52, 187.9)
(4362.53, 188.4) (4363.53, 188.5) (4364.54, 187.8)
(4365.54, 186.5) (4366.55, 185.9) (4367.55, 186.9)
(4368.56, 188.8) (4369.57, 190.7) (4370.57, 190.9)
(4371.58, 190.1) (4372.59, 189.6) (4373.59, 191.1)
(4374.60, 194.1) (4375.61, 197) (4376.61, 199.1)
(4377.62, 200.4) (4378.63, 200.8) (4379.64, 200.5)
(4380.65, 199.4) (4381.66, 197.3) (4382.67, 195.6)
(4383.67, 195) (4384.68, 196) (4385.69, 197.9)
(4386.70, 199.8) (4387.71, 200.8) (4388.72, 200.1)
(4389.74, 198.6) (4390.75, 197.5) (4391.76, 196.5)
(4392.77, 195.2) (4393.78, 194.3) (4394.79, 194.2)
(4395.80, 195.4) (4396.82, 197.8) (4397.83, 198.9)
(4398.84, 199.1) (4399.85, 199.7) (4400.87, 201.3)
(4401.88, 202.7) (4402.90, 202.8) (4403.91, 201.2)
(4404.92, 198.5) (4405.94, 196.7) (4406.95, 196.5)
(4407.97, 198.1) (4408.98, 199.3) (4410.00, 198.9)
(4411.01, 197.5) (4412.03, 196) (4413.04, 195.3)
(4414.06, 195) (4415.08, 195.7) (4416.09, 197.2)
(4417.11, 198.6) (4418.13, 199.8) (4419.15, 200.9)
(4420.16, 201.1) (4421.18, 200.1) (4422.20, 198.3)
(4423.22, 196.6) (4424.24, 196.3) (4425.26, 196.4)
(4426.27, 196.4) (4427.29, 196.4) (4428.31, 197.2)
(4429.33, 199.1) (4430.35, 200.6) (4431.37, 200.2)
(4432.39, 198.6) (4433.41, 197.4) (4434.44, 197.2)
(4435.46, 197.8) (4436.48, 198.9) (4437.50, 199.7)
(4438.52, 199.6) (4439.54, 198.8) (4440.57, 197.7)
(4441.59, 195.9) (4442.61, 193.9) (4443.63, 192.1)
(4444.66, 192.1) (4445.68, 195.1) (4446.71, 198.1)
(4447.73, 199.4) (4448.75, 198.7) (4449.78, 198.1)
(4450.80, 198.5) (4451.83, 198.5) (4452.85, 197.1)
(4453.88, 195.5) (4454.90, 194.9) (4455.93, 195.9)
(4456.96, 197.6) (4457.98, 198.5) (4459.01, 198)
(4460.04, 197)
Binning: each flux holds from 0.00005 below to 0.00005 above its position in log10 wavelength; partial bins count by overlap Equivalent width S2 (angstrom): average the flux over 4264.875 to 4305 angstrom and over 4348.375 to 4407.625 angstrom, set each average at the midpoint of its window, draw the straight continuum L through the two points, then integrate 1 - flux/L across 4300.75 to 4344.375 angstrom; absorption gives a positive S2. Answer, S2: 7.0 angstrom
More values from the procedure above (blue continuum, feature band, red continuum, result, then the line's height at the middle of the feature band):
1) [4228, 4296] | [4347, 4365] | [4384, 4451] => 2.3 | 202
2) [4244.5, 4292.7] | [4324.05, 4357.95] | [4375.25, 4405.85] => 9.3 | 202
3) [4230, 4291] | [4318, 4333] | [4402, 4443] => 2.2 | 205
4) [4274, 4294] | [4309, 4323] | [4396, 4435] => 0.9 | 204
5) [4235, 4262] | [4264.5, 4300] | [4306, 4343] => -2.8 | 191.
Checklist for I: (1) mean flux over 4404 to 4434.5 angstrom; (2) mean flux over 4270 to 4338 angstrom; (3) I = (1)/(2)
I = 1.04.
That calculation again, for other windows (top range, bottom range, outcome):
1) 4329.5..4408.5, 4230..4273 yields 0.83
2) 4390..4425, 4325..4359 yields 1.35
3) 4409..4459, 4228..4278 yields 0.94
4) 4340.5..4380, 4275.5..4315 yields 0.85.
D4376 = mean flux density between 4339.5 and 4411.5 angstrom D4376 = 182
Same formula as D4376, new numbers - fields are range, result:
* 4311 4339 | 168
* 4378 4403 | 198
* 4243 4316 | 206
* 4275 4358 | 178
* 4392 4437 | 198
